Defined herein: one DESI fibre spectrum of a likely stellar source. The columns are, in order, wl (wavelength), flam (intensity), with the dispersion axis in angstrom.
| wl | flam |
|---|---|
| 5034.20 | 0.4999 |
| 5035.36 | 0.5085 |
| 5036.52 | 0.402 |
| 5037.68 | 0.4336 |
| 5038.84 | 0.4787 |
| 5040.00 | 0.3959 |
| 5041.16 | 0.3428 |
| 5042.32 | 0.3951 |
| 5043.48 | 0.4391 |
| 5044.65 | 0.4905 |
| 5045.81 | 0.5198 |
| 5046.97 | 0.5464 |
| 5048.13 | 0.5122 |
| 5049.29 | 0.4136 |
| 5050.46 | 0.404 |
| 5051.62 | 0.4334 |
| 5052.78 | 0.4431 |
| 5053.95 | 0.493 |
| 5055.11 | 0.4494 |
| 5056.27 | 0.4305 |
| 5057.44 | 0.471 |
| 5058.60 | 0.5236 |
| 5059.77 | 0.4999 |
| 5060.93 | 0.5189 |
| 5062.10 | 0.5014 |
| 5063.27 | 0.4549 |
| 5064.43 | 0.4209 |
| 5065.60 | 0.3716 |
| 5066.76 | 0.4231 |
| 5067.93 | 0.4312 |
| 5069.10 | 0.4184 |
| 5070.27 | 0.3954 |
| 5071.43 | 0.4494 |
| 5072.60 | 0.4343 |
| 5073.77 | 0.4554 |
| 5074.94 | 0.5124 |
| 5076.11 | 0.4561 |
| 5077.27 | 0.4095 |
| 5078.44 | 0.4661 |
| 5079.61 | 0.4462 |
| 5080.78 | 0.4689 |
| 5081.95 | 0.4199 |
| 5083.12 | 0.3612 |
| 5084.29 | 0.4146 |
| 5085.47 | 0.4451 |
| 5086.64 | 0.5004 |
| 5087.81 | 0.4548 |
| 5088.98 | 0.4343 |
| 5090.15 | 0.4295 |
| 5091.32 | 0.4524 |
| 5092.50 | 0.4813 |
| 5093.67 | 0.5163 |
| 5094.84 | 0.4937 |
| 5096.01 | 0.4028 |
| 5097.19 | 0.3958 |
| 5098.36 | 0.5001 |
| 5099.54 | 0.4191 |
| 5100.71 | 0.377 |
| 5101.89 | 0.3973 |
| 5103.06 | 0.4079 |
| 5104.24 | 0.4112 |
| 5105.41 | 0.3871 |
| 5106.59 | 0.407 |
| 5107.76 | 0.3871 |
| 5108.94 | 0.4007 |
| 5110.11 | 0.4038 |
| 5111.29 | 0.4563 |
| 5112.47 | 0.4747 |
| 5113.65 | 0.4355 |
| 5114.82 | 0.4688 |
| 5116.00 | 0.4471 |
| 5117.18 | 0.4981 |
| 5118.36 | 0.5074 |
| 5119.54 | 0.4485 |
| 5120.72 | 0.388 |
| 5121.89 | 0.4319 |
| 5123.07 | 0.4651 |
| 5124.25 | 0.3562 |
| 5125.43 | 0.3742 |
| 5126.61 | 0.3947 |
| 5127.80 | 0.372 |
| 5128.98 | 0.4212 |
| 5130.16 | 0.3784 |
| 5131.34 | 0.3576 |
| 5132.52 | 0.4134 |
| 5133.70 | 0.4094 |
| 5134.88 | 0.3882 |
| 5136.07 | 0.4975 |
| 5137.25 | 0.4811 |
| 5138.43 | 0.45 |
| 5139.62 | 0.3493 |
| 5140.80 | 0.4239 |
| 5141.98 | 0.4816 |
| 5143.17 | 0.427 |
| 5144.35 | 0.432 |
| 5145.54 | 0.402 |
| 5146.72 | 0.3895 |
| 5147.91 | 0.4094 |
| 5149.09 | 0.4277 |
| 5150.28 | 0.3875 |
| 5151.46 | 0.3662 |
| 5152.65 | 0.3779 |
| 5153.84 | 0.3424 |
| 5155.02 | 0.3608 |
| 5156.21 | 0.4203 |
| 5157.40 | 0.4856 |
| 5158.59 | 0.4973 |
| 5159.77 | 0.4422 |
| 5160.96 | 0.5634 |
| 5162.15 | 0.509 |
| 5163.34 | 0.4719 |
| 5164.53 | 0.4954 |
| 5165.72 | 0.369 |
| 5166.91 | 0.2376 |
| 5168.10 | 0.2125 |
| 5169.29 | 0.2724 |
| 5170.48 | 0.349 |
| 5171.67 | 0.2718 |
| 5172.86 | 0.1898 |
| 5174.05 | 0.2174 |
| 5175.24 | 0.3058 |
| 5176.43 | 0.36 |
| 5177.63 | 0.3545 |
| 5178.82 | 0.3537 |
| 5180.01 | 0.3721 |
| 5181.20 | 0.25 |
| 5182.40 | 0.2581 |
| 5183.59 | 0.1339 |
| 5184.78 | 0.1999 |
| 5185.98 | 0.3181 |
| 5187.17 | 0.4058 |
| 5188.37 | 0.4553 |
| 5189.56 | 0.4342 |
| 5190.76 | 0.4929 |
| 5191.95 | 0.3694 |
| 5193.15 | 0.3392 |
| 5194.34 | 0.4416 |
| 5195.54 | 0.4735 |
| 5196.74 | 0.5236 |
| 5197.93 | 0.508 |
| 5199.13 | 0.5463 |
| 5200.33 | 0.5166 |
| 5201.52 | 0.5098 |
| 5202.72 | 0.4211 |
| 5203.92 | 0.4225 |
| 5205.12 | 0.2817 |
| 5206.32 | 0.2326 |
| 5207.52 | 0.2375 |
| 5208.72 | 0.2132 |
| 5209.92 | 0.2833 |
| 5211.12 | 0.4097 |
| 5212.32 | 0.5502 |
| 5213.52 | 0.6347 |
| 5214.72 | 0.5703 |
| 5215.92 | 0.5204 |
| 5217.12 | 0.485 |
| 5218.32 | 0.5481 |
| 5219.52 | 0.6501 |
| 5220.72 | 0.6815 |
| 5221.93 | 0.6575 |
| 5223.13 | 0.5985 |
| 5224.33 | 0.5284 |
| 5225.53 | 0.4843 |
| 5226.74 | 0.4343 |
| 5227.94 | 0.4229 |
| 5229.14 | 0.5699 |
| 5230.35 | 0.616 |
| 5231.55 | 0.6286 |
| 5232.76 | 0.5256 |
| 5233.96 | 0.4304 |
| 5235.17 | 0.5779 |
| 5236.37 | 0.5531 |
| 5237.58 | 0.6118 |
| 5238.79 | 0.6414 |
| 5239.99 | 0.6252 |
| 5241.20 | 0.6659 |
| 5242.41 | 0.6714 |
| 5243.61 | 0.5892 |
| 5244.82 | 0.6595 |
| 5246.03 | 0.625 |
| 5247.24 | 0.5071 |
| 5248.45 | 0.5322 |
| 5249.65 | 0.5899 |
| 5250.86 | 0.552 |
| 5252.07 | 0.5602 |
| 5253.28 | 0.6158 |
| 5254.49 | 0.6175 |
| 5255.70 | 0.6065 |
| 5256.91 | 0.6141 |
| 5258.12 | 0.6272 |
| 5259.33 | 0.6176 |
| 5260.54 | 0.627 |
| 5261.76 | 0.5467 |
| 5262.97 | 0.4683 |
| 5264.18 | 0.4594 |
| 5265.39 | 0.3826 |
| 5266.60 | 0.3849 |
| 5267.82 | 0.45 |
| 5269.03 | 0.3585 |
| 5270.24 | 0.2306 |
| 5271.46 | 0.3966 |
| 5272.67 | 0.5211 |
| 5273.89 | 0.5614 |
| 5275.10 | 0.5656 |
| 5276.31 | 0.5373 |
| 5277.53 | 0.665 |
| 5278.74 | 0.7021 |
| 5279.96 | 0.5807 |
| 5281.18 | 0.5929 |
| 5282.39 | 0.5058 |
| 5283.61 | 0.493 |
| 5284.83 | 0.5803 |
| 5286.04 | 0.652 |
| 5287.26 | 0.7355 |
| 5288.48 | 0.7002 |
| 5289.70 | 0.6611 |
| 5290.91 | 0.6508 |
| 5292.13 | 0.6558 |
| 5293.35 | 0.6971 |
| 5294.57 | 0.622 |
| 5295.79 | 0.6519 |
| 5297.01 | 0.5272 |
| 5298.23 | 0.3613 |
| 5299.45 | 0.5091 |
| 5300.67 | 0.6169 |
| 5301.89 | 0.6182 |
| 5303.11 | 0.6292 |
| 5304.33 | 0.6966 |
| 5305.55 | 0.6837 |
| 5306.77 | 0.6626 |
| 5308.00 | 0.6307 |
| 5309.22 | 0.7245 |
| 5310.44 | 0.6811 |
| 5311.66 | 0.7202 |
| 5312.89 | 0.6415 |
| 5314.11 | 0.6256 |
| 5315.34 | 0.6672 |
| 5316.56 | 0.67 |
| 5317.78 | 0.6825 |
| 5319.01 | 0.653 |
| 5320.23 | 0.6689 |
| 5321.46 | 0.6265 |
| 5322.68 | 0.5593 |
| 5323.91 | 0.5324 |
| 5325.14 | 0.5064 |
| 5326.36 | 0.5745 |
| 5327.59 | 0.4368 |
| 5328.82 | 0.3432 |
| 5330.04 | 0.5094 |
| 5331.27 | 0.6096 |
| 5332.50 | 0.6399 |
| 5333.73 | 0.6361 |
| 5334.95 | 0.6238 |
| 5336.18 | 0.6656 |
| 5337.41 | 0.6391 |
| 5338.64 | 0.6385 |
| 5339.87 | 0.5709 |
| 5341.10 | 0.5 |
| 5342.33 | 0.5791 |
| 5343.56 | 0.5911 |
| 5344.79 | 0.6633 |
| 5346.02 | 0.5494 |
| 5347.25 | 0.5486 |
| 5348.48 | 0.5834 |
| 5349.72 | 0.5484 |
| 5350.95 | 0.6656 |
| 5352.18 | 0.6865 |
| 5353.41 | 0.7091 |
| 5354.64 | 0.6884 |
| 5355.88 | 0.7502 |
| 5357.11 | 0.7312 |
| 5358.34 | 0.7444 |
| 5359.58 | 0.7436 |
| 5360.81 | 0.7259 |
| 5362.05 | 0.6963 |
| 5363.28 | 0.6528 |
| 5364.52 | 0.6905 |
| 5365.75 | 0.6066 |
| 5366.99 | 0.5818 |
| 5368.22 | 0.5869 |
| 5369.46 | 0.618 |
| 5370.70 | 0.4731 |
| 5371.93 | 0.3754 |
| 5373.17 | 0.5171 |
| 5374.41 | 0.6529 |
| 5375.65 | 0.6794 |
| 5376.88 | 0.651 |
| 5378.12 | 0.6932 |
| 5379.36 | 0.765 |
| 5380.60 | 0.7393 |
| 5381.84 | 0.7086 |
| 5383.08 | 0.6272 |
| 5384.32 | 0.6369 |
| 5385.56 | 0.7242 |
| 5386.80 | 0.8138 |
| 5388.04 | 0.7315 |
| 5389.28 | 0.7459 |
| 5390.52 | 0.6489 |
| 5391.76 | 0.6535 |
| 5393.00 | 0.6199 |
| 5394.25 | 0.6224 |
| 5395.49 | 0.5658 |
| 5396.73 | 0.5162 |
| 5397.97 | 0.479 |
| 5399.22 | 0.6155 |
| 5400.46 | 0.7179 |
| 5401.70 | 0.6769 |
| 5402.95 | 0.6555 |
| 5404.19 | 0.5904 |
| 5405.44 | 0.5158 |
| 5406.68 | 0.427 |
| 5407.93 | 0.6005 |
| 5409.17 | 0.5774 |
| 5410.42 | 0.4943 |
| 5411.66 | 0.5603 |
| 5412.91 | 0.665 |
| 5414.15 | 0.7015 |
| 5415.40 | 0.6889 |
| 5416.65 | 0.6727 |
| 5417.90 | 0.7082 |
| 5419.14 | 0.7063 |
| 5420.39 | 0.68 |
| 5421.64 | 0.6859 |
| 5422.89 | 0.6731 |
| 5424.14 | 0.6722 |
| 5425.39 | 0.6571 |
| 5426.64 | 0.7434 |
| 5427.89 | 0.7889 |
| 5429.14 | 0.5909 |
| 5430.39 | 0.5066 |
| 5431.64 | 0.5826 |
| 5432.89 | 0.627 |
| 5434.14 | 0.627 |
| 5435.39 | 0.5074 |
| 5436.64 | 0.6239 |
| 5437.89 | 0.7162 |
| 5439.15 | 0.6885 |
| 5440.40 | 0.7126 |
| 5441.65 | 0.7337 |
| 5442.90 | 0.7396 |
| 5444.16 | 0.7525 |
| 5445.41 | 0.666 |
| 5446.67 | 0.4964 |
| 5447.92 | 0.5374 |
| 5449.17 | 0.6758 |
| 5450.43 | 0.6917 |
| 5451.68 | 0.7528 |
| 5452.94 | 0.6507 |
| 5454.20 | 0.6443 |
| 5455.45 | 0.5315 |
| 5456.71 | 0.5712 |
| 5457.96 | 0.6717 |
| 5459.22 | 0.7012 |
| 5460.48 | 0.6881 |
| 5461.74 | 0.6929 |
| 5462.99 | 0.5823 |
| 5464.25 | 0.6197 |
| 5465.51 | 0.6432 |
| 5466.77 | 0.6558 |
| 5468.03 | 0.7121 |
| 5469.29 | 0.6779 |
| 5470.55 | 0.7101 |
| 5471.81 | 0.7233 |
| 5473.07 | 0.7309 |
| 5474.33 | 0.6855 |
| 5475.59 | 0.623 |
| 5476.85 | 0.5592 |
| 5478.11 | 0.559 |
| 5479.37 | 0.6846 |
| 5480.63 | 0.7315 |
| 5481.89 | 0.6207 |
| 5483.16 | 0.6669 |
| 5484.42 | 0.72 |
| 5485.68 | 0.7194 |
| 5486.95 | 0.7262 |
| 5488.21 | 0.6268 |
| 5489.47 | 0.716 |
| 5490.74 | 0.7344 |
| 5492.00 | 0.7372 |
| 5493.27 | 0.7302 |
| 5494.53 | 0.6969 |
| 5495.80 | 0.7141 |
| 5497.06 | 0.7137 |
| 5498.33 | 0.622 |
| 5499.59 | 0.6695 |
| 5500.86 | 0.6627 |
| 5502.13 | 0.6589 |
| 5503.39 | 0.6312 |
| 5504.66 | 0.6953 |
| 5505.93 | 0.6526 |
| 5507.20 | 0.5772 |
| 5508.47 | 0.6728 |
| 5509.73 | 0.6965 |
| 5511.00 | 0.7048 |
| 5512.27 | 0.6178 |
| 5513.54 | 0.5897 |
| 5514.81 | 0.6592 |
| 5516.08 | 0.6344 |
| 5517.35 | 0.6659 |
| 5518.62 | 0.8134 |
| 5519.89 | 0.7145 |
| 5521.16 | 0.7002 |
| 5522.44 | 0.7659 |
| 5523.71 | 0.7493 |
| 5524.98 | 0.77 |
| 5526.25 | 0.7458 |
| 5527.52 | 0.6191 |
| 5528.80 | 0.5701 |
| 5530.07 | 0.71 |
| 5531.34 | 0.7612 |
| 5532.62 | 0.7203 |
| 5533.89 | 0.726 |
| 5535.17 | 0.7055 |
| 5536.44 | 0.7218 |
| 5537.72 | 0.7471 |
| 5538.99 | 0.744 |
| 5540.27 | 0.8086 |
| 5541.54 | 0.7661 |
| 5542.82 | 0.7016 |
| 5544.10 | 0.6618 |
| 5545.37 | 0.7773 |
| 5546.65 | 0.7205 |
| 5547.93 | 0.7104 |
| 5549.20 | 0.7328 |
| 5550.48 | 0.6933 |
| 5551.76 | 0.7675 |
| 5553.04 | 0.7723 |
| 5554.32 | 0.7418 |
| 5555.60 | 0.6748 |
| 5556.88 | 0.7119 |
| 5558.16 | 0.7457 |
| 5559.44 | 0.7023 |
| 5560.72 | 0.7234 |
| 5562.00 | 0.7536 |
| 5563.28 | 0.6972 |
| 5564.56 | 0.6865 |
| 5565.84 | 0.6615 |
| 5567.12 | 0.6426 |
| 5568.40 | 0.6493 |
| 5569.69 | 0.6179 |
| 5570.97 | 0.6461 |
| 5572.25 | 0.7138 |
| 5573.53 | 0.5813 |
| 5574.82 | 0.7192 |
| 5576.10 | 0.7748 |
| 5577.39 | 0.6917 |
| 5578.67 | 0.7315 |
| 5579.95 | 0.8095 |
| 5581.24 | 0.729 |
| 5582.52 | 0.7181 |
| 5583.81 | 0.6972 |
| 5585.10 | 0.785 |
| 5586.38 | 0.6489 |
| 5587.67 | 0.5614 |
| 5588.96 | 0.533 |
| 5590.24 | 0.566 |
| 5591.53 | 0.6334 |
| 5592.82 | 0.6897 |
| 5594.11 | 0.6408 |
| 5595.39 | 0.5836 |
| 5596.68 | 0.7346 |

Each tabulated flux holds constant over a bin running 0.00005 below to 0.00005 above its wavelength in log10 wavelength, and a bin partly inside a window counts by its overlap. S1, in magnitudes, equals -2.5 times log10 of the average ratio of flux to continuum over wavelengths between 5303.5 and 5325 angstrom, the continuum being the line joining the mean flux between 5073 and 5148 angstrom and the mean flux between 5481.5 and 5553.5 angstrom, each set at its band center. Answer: -0.15 mag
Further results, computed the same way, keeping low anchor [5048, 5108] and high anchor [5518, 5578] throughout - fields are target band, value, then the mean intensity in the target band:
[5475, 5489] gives 0.027 mag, 0.659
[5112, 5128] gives 0.077 mag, 0.434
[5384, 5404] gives -0.045 mag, 0.65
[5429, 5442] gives 0.035 mag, 0.628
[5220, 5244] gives -0.088 mag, 0.576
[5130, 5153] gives 0.159 mag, 0.414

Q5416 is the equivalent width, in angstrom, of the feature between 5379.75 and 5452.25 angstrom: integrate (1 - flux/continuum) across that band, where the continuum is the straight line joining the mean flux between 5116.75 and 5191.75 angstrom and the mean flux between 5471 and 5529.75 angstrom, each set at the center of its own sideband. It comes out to -4.7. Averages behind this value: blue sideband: 0.385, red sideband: 0.68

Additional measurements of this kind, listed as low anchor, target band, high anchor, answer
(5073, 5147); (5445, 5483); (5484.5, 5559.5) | 0.9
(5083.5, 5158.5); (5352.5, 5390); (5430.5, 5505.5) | -4.5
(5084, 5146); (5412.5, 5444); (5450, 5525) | -1.7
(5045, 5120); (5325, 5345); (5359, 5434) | 1.0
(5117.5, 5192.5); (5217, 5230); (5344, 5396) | -2.4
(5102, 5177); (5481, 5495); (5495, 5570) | -0.7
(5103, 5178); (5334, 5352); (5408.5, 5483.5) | -1.0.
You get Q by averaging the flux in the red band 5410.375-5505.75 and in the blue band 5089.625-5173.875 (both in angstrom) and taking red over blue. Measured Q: 1.61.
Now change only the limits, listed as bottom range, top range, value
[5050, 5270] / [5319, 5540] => 1.45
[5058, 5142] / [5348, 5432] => 1.48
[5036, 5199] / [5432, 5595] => 1.64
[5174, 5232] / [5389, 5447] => 1.46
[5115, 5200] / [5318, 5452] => 1.60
